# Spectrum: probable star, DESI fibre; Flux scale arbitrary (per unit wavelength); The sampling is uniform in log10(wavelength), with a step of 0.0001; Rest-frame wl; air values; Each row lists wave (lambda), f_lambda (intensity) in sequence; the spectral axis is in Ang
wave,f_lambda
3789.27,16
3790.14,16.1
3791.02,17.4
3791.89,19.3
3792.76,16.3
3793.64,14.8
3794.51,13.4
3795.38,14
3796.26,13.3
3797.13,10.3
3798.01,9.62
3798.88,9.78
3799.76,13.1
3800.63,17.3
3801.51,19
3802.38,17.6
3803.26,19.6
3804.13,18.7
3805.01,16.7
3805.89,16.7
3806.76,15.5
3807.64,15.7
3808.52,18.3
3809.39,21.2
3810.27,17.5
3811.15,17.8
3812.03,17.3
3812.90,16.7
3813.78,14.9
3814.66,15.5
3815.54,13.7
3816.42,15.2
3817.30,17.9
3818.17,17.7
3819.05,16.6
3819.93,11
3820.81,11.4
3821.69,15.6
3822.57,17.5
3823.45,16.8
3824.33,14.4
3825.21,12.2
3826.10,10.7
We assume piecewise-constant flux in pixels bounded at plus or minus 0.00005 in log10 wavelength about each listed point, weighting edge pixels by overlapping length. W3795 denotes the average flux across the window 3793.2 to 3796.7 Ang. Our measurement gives 13.9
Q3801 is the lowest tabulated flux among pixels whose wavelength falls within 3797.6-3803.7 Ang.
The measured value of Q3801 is 9.62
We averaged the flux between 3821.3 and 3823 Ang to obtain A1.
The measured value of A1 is 16.6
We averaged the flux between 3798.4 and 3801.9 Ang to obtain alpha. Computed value 14.7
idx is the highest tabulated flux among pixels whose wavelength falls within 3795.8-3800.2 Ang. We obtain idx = 13.3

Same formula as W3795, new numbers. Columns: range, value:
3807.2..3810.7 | 18.2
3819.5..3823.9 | 14.5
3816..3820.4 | 15.7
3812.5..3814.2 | 15.8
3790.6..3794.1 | 16.9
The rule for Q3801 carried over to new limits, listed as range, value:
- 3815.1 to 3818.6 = 13.7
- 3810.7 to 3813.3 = 16.7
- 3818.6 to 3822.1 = 11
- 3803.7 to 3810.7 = 15.5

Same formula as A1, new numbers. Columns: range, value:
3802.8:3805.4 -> 18.3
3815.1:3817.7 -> 15.5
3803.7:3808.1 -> 16.6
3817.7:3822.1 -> 14.5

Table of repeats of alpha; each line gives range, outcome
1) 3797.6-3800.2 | 10.9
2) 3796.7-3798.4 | 9.94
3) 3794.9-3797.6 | 12.5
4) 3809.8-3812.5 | 17.6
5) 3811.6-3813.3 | 17.1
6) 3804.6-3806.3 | 16.7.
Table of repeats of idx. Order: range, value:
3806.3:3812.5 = 21.2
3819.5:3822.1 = 15.6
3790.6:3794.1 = 19.3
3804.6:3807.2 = 16.7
